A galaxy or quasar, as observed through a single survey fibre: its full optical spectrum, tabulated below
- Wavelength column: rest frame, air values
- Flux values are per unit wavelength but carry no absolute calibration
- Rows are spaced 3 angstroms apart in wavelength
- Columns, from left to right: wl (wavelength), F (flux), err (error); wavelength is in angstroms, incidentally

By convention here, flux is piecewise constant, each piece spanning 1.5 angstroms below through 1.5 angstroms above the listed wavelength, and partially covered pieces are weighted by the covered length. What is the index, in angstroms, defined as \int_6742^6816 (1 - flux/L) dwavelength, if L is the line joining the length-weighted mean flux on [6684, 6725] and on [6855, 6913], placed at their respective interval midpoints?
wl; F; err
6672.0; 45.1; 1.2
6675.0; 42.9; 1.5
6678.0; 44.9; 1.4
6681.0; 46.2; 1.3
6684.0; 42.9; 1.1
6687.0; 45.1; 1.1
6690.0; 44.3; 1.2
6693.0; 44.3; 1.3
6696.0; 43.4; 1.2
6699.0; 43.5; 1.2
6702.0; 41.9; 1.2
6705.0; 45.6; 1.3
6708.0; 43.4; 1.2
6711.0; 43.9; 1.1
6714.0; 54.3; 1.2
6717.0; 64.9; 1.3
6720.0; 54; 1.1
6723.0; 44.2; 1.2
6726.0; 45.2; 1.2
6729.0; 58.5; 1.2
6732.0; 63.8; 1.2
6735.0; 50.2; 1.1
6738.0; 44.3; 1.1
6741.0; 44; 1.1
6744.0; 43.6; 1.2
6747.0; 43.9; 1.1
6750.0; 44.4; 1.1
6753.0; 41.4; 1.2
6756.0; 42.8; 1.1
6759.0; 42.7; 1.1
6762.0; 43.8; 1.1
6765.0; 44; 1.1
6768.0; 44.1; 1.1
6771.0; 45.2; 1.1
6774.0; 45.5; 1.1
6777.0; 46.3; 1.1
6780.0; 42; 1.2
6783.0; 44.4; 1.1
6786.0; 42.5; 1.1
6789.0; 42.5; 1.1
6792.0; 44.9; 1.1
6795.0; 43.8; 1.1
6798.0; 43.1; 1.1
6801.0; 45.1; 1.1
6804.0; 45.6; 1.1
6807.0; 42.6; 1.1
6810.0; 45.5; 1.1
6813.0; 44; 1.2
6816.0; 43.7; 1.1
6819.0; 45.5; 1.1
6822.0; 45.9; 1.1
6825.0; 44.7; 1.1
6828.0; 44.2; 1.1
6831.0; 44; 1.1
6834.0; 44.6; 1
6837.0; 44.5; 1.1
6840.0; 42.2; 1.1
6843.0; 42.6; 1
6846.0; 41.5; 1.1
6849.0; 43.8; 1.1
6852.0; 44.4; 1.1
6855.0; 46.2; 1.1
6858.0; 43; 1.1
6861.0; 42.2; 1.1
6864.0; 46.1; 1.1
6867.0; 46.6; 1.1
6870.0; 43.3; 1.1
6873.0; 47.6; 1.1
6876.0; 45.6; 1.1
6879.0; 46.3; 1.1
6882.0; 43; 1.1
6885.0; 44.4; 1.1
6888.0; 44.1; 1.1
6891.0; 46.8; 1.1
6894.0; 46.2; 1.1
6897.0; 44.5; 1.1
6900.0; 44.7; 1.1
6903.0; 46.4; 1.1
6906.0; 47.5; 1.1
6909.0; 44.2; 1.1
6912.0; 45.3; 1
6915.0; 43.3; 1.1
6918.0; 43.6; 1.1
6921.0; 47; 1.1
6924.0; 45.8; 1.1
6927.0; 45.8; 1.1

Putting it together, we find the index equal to 3.71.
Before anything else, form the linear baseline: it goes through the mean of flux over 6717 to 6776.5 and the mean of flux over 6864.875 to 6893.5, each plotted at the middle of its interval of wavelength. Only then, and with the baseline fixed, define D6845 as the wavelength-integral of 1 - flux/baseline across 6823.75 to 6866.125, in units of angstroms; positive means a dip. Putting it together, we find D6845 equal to 1.8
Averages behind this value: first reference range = 47.1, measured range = 43.9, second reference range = 45.3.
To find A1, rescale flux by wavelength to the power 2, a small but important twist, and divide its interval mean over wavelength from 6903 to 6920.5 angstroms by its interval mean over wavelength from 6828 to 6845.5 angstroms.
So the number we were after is 1.06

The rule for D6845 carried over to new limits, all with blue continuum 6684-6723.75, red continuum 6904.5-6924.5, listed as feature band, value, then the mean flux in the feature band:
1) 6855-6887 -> 0.5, 44.9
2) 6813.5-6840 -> 0.9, 44.5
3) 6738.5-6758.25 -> 1.4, 43.4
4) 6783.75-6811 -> 1.3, 43.9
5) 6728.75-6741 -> -1.5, 52.5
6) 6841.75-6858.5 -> 0.8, 43.6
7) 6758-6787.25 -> 1.5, 44.1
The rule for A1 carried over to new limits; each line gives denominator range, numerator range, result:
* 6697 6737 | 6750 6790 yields 0.89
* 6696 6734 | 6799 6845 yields 0.91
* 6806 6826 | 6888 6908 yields 1.05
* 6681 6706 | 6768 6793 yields 1.03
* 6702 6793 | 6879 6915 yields 1.01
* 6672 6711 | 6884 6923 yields 1.09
